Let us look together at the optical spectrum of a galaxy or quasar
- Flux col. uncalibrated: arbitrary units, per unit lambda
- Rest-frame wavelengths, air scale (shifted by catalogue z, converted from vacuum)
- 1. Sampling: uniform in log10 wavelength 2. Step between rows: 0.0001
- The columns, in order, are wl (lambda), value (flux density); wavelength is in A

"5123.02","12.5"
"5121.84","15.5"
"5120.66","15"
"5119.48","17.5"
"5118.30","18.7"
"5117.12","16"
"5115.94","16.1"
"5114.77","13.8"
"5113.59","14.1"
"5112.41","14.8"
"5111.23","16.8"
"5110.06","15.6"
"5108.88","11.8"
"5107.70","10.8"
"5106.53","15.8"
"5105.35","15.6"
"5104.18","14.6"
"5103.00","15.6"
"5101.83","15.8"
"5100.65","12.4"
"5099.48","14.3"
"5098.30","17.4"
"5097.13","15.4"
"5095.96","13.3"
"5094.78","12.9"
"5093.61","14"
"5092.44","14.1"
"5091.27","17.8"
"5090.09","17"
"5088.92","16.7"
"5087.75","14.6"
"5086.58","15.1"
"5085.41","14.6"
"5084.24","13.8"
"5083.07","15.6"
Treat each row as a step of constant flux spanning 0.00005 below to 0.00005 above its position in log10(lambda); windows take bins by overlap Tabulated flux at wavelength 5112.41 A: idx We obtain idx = 14.8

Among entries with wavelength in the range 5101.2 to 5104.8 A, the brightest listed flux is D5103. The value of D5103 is 15.8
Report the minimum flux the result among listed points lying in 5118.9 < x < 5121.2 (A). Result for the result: 15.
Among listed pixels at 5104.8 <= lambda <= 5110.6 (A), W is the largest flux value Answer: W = 15.8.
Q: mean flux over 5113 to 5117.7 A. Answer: 15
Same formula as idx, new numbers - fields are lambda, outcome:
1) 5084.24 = 13.8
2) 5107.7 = 10.8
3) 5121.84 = 15.5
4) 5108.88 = 11.8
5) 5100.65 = 12.4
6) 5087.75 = 14.6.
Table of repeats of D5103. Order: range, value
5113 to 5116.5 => 16.1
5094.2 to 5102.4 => 17.4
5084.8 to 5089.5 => 16.7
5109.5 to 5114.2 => 16.8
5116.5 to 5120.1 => 18.7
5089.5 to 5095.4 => 17.8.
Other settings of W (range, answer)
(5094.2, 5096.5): 13.3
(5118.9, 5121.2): 17.5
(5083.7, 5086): 14.6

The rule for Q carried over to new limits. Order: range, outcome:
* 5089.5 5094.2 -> 15.7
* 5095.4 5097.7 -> 14.4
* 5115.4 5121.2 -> 16.7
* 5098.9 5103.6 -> 14.5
